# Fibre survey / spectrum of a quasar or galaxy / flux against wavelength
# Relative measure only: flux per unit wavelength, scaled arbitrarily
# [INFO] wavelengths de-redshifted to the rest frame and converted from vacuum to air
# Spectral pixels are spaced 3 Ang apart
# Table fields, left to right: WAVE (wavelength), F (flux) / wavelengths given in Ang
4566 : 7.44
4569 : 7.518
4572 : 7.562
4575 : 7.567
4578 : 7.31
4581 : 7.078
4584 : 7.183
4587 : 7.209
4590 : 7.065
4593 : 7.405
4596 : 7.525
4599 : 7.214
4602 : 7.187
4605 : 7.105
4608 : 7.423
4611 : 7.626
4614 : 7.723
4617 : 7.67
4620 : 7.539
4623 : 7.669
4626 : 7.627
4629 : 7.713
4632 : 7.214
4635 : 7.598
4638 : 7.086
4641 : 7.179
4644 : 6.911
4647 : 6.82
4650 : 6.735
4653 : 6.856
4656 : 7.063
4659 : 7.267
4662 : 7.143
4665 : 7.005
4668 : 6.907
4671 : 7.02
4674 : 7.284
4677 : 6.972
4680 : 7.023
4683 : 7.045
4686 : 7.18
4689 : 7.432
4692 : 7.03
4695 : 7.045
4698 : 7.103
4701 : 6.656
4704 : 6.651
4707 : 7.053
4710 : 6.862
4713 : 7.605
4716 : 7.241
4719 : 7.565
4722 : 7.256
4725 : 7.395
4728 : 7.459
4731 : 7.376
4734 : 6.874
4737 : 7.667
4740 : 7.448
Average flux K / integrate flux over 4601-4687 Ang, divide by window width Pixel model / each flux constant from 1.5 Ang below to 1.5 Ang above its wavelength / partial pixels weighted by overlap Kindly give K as 7.23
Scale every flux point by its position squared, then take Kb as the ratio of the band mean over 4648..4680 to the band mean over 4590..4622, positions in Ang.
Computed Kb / 1.0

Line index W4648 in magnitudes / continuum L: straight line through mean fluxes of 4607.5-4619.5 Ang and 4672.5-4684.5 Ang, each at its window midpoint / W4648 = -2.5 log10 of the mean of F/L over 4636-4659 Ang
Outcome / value 0.05 mag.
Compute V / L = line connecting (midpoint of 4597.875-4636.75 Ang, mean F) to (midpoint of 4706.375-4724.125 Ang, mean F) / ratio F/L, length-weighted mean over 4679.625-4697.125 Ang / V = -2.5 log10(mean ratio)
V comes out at 0.031 mag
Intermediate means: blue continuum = 7.49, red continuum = 7.28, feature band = 7.13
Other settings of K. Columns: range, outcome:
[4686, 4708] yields 7.01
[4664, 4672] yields 6.97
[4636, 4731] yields 7.1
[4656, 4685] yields 7.08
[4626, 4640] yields 7.42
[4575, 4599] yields 7.27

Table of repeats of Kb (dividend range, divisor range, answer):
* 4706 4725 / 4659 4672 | 1.06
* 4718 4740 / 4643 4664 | 1.09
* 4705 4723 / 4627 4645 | 1.03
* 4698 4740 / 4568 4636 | 1.02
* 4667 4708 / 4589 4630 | 0.97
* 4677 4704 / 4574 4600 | 1.01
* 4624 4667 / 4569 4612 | 1.00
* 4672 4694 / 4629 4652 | 1.02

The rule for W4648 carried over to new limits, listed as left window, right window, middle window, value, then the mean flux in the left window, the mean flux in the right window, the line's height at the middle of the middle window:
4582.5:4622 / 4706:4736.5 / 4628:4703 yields 0.04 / 7.38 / 7.29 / 7.33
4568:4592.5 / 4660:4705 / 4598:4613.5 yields -0.01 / 7.31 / 7.04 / 7.24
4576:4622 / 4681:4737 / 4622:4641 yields -0.02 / 7.36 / 7.17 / 7.3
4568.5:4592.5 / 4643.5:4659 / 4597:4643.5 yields -0.05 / 7.31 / 6.91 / 7.09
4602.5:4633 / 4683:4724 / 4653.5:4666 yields 0.03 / 7.52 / 7.13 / 7.33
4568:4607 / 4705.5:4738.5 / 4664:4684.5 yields 0.04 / 7.3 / 7.3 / 7.3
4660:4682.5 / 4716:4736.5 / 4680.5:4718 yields 0.02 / 7.06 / 7.33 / 7.2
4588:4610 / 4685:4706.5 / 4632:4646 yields 0.00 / 7.28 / 7.01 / 7.17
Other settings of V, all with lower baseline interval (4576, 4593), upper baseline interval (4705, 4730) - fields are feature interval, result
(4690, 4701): 0.04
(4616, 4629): -0.06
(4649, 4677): 0.03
